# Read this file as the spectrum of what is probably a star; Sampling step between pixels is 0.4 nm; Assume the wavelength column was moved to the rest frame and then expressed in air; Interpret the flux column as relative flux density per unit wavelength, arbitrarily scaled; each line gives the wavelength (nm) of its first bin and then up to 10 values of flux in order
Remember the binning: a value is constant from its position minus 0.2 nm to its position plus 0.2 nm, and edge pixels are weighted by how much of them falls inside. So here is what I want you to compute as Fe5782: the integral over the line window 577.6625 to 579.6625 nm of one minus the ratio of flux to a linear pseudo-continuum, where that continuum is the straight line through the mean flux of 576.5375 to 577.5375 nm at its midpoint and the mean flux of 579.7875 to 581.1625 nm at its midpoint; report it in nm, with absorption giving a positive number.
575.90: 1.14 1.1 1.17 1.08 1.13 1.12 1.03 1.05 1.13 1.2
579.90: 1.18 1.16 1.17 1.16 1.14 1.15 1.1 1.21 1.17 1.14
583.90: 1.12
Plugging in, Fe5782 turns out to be 0.07 nm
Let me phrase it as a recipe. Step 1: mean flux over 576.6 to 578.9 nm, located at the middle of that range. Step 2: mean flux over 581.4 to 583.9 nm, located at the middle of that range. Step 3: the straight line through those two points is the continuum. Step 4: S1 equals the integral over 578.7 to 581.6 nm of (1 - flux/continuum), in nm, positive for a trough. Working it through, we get -0.09 nm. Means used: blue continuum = 1.09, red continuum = 1.15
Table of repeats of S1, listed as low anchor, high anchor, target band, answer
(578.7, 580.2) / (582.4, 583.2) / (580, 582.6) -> 0.04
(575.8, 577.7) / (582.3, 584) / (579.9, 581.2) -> -0.03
